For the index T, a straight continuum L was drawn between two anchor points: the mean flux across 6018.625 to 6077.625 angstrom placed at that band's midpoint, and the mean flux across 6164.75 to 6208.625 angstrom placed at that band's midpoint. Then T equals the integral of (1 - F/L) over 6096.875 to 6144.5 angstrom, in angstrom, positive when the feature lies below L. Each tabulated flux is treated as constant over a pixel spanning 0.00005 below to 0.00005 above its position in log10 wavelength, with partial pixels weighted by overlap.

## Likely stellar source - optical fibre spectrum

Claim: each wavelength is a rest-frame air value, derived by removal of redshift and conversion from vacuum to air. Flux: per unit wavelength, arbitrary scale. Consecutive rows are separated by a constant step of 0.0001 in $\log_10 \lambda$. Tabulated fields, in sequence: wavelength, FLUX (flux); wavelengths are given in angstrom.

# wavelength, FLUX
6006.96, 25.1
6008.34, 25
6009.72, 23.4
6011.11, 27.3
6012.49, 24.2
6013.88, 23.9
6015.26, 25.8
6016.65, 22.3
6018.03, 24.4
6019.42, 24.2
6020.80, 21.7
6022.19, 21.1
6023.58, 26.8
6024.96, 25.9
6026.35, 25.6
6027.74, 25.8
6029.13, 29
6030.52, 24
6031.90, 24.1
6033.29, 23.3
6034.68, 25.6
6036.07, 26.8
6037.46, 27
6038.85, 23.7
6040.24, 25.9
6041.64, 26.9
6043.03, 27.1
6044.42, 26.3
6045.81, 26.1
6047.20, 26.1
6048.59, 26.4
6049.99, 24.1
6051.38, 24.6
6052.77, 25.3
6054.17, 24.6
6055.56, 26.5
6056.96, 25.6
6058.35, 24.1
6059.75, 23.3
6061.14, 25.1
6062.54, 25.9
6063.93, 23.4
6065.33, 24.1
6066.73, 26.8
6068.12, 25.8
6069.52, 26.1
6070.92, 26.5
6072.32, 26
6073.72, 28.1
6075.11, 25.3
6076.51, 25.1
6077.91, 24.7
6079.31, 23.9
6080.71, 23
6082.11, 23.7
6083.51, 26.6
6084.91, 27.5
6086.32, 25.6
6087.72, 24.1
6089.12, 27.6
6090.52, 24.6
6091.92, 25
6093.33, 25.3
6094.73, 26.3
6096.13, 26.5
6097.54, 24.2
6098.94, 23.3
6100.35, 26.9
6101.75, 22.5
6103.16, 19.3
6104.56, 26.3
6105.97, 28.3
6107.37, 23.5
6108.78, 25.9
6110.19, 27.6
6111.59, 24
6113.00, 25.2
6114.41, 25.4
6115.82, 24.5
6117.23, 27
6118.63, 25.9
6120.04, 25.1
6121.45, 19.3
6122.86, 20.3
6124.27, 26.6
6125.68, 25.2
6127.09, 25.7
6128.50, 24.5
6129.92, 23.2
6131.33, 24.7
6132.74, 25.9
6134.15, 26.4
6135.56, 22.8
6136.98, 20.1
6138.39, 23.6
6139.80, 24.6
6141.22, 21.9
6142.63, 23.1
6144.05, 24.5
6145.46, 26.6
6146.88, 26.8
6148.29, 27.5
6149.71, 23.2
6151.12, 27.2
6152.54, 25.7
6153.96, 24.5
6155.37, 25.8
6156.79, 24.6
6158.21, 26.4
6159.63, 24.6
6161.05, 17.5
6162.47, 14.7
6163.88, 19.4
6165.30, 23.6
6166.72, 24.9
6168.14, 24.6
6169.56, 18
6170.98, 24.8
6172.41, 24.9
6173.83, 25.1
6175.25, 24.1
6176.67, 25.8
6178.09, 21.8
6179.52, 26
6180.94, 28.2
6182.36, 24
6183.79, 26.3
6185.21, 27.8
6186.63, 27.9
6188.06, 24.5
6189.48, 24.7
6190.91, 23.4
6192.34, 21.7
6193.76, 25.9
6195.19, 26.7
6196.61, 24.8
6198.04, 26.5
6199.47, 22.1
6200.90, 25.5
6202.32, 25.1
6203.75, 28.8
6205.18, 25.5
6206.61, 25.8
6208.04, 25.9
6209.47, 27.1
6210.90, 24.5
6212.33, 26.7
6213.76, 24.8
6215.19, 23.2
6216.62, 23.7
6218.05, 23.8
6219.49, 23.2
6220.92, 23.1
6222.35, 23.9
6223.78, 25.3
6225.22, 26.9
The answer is 1.6 angstrom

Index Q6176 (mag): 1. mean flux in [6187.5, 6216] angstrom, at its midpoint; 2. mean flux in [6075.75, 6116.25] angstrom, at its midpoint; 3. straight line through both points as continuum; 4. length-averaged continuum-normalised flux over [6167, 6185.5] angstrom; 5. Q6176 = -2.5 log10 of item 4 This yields 0.02 mag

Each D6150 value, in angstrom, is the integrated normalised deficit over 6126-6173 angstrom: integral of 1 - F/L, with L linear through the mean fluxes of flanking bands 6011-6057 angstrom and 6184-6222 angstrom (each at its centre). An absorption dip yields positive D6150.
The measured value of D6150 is 2.4 angstrom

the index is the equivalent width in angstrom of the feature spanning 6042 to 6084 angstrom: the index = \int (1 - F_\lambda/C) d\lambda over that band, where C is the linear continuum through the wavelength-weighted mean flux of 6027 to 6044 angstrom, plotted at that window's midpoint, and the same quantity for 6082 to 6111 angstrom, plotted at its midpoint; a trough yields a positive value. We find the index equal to 0.3 angstrom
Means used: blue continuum 25.8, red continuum 25.3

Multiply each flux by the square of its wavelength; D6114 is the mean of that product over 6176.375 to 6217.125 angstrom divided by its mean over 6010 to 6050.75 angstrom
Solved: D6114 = 1.1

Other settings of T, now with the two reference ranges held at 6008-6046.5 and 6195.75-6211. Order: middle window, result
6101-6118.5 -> 0.3 angstrom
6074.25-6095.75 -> 0.0 angstrom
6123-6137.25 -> 0.5 angstrom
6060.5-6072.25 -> -0.1 angstrom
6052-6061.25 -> 0.1 angstrom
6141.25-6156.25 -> 0.1 angstrom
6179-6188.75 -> -0.3 angstrom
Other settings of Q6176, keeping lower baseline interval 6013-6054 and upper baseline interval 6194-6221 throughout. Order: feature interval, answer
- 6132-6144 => 0.07 mag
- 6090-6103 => 0.02 mag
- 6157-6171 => 0.15 mag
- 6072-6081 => 0.00 mag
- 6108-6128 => 0.01 mag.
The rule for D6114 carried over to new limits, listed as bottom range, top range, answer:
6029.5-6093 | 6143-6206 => 1.00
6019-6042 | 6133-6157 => 1.02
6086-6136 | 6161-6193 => 0.98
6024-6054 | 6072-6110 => 1.00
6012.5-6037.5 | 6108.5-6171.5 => 1.01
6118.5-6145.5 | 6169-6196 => 1.06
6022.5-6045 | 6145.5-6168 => 0.96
